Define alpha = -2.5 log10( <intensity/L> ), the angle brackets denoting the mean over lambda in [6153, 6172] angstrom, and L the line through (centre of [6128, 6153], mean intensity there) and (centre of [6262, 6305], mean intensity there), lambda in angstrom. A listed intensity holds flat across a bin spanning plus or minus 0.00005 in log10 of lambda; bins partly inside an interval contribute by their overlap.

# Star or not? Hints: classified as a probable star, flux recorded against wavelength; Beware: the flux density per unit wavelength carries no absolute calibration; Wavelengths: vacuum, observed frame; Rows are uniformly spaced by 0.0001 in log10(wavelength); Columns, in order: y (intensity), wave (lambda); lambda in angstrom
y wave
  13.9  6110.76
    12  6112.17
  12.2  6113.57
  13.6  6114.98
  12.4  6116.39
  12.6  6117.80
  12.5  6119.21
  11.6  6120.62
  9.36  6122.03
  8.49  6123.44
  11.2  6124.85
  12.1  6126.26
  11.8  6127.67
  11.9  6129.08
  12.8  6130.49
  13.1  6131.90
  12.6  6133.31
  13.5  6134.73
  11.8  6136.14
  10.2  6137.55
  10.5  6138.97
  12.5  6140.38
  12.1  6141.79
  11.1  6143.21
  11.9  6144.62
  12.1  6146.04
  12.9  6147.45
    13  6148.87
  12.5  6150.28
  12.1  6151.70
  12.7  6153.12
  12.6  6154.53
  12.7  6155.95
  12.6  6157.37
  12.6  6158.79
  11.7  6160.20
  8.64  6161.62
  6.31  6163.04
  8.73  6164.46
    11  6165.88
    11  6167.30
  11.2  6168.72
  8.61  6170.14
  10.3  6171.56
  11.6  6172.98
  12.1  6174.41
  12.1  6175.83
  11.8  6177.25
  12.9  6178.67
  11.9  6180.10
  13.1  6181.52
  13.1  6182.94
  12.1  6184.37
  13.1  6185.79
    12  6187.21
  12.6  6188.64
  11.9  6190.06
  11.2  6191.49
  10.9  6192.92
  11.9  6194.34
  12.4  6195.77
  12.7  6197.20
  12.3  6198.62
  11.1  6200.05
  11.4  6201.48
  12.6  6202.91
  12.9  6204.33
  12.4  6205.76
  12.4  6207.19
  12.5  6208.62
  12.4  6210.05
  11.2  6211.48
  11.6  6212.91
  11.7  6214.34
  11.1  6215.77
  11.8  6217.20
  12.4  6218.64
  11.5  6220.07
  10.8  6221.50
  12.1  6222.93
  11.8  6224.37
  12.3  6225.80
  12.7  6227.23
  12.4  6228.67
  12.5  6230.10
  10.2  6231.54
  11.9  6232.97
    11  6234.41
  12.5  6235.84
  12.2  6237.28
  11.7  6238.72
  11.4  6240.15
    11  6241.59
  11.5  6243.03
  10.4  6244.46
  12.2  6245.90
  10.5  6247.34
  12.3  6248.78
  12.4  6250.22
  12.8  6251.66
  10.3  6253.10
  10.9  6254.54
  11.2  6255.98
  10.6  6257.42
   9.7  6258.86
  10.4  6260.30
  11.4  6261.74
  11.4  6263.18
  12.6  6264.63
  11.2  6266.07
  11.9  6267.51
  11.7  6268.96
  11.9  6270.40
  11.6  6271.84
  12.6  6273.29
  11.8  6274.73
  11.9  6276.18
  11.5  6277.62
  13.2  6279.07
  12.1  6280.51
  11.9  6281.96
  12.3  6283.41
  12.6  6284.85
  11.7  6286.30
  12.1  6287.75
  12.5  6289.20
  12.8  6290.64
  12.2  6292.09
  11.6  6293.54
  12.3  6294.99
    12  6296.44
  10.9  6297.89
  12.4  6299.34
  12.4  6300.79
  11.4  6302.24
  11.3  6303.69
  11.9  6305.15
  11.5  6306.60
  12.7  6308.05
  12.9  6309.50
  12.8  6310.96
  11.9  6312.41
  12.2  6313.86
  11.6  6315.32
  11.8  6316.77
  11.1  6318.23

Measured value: 0.14 mag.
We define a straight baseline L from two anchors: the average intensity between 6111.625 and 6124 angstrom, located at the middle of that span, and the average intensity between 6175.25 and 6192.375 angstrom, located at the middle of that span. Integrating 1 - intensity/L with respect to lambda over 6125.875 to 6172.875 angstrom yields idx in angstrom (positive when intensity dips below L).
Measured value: 1.6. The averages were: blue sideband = 11.7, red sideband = 12.3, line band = 11.5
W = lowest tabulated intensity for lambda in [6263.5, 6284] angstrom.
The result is 11.2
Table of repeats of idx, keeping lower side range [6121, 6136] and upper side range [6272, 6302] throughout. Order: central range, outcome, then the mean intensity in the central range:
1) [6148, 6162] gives -0.5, 12.2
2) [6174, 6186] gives -0.6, 12.5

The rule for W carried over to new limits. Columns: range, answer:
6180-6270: 9.7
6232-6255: 10.3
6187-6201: 10.9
